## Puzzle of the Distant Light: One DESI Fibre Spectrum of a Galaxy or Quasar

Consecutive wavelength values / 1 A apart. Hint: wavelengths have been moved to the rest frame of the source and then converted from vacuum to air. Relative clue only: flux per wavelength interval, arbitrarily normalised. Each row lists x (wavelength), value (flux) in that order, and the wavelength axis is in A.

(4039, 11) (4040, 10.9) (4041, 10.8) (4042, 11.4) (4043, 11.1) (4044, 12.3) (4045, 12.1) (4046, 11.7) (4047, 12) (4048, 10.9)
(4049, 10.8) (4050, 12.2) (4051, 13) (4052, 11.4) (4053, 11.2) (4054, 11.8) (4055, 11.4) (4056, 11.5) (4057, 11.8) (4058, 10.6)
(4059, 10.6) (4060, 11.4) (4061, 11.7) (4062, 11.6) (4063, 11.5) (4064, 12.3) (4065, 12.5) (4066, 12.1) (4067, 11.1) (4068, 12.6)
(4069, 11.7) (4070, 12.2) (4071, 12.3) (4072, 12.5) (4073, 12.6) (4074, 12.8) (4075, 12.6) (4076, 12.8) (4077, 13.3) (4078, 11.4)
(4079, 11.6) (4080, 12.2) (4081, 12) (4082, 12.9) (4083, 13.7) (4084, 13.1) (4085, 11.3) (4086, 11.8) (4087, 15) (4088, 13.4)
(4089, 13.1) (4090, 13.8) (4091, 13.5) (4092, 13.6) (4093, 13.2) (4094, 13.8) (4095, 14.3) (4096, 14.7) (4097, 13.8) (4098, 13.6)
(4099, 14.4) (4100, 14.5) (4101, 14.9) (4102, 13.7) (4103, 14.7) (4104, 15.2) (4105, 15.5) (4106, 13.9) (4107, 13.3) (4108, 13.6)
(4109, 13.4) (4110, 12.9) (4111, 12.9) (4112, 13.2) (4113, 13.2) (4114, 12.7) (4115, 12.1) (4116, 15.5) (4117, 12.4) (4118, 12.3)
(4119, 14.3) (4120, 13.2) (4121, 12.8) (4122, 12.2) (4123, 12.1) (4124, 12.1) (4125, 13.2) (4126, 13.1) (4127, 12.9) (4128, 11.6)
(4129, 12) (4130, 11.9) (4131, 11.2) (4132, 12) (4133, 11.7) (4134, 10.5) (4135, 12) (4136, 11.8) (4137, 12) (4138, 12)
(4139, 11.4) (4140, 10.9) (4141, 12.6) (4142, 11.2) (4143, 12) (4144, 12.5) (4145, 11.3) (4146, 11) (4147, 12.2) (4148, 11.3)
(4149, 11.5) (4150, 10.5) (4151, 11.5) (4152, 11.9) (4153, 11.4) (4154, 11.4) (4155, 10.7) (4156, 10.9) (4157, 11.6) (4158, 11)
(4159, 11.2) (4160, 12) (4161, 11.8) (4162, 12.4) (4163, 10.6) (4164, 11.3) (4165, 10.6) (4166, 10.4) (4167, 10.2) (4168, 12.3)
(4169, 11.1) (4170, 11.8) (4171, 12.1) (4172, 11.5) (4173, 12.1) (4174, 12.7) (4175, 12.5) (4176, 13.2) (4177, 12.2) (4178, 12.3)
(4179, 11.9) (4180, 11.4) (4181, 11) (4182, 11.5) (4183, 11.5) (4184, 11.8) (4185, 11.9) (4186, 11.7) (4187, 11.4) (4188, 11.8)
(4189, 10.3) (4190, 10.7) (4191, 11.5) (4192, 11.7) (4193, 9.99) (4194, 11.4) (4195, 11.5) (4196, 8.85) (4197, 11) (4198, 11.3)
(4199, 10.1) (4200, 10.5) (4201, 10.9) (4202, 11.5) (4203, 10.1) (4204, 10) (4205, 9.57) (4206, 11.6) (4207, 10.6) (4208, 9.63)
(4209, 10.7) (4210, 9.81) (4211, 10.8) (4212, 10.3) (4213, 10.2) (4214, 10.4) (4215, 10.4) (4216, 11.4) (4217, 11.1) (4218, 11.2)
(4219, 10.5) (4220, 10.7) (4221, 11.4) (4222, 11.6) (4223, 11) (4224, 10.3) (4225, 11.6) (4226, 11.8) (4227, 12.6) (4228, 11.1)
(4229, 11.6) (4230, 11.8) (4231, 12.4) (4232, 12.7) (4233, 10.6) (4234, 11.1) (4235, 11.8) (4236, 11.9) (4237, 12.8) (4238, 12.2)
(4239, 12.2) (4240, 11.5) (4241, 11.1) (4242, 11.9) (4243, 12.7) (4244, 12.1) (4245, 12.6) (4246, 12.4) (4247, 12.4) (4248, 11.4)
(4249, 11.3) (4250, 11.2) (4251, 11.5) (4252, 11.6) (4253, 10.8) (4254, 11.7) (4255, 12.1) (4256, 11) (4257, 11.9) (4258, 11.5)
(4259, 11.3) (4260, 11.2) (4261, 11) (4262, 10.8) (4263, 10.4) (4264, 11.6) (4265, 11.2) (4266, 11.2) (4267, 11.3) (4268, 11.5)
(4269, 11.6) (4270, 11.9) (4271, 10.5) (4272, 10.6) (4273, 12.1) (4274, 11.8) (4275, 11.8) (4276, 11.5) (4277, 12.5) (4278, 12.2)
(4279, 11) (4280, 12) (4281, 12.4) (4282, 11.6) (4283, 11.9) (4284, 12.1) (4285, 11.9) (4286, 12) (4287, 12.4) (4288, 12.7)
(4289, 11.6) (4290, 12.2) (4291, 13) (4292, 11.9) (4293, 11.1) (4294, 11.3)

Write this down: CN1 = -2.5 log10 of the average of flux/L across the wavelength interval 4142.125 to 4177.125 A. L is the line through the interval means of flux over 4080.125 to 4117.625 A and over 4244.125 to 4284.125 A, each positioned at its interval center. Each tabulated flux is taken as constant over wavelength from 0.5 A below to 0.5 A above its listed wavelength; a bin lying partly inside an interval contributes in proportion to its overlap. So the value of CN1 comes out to 0.11 mag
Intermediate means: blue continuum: 13.6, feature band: 11.6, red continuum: 11.6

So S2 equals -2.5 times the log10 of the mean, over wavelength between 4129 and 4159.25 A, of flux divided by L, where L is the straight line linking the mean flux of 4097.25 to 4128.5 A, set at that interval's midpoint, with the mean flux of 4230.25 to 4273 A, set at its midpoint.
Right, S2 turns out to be 0.13 mag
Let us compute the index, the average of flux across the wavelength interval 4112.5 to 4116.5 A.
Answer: 13.4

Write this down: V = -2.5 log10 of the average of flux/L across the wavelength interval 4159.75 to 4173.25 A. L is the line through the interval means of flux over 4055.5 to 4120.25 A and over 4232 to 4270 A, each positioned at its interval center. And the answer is 0.08 mag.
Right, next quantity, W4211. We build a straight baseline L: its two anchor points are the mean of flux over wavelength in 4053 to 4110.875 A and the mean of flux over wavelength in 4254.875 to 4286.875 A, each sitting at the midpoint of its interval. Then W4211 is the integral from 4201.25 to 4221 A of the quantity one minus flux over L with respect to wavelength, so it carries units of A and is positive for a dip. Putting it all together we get 2.28 A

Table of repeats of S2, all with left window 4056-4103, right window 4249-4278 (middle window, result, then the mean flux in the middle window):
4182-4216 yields 0.104 mag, 10.8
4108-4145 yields 0.002 mag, 12.4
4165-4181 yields 0.026 mag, 11.8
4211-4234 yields 0.048 mag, 11.2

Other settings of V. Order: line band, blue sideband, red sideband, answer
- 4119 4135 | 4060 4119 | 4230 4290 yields 0.05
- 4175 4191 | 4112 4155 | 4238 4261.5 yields 0.02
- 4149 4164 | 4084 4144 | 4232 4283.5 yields 0.11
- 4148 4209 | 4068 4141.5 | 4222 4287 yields 0.10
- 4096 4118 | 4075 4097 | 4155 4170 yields -0.10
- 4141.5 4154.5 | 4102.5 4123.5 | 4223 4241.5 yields 0.12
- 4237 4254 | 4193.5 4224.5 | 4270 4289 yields -0.05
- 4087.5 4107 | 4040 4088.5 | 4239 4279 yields -0.18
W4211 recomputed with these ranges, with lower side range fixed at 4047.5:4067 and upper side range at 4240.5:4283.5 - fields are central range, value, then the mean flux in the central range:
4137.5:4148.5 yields -0.09 A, 11.7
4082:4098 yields -2.59 A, 13.5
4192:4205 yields 1.11 A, 10.6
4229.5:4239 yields -0.29 A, 11.9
